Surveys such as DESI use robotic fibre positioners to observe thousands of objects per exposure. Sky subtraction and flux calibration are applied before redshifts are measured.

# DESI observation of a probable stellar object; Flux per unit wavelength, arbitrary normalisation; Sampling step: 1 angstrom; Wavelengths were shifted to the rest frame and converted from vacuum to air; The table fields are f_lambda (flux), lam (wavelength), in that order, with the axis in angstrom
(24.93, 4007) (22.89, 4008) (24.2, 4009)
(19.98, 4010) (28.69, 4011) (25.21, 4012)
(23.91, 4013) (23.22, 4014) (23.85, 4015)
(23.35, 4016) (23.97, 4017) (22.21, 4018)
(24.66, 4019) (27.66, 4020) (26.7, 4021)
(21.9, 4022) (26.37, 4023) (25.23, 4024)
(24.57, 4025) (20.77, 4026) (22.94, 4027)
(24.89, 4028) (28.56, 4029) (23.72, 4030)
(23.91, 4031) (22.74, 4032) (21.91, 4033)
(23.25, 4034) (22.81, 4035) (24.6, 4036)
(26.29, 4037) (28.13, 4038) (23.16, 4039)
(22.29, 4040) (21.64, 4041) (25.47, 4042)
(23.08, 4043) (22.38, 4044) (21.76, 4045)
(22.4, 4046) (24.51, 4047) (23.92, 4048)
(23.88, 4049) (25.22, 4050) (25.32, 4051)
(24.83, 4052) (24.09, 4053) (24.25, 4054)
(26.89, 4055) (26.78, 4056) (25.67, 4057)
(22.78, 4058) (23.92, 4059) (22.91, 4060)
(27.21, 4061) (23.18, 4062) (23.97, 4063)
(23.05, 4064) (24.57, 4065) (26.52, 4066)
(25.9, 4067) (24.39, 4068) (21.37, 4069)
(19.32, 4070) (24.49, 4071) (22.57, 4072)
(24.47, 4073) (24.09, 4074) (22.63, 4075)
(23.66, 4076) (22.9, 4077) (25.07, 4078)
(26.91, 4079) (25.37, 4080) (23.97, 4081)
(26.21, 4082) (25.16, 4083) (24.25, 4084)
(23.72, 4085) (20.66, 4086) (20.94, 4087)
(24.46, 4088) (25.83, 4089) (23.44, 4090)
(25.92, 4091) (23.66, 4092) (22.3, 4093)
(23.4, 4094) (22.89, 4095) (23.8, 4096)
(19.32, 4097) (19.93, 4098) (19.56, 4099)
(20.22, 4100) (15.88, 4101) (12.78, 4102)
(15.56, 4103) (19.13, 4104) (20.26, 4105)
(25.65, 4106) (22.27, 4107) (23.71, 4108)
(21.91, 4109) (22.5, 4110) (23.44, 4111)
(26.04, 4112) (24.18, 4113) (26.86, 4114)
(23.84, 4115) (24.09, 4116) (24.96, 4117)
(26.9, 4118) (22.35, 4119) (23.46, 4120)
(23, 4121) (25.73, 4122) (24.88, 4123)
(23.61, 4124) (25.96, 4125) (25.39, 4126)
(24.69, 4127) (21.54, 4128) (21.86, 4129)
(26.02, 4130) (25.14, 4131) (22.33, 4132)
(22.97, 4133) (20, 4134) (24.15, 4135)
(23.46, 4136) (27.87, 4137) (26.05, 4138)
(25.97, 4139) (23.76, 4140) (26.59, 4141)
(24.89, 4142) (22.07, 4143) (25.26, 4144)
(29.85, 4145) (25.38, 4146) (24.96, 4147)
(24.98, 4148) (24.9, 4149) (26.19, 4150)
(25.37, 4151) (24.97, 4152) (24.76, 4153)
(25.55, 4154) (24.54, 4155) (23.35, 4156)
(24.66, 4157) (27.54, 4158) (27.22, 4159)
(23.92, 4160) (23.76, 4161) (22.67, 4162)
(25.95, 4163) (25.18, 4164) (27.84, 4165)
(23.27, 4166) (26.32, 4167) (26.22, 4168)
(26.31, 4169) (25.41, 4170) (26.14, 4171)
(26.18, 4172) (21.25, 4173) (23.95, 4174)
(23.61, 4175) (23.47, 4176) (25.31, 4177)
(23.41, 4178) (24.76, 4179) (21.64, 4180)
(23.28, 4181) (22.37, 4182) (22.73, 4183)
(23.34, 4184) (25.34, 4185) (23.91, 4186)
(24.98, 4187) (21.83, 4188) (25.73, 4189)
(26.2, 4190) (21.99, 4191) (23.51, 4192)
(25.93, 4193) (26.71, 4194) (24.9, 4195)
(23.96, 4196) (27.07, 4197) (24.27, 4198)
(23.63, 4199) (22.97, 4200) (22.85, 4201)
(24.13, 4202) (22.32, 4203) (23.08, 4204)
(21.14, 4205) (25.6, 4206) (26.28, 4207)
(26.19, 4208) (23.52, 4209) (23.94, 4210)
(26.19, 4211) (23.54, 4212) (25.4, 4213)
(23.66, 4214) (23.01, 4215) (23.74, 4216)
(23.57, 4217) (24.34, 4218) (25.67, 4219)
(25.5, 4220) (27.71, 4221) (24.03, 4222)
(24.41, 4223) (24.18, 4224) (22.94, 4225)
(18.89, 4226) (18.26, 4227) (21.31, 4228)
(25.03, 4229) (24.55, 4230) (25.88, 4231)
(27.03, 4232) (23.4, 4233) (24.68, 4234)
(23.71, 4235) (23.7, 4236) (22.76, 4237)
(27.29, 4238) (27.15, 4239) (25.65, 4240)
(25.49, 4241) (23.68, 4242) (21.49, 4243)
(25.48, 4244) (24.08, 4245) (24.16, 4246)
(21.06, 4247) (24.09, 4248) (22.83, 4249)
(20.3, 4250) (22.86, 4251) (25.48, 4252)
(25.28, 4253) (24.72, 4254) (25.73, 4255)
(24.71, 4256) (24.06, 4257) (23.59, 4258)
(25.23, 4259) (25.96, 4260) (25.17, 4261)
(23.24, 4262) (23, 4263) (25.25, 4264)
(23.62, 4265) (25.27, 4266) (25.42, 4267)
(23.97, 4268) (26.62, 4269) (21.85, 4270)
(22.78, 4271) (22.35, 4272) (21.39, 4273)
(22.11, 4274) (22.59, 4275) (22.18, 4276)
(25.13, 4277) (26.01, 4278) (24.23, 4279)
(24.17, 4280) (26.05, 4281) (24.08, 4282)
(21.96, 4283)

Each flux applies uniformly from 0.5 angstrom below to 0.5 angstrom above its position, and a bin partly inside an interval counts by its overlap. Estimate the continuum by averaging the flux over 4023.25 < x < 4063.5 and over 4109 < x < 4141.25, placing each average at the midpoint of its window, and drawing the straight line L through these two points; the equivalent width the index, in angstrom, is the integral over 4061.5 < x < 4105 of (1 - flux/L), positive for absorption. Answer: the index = 2.7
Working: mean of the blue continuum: 24.2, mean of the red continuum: 24.3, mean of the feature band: 22.7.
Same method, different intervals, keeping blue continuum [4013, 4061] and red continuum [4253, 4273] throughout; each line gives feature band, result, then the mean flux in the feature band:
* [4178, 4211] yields 0.2 angstrom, 24.1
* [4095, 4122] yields 2.4 angstrom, 22.1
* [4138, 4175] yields -1.4 angstrom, 25.2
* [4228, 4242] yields -0.4 angstrom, 24.9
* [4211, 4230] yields 0.4 angstrom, 23.7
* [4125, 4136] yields 0.3 angstrom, 23.5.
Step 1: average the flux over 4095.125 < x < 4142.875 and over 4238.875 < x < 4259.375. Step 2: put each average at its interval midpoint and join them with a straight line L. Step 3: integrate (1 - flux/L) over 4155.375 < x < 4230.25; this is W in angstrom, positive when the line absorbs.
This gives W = -1.9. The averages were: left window 23.1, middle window 24.3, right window 24.1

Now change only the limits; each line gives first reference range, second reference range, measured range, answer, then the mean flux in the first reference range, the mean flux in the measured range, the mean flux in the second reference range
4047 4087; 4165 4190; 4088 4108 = 2.43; 24.2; 21.3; 24.3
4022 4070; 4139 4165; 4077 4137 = 3.88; 24.1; 23.1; 25.2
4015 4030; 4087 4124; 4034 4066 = -0.50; 24.5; 24.2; 22.6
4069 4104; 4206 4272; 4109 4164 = -3.89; 22.4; 24.7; 24.2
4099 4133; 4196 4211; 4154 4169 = -1.08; 22.9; 25.2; 24.1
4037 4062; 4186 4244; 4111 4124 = -0.18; 24.3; 24.6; 24.2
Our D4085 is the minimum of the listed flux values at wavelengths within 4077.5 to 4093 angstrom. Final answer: 20.66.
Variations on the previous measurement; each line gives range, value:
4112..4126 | 22.35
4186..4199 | 21.83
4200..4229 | 18.26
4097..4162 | 12.78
